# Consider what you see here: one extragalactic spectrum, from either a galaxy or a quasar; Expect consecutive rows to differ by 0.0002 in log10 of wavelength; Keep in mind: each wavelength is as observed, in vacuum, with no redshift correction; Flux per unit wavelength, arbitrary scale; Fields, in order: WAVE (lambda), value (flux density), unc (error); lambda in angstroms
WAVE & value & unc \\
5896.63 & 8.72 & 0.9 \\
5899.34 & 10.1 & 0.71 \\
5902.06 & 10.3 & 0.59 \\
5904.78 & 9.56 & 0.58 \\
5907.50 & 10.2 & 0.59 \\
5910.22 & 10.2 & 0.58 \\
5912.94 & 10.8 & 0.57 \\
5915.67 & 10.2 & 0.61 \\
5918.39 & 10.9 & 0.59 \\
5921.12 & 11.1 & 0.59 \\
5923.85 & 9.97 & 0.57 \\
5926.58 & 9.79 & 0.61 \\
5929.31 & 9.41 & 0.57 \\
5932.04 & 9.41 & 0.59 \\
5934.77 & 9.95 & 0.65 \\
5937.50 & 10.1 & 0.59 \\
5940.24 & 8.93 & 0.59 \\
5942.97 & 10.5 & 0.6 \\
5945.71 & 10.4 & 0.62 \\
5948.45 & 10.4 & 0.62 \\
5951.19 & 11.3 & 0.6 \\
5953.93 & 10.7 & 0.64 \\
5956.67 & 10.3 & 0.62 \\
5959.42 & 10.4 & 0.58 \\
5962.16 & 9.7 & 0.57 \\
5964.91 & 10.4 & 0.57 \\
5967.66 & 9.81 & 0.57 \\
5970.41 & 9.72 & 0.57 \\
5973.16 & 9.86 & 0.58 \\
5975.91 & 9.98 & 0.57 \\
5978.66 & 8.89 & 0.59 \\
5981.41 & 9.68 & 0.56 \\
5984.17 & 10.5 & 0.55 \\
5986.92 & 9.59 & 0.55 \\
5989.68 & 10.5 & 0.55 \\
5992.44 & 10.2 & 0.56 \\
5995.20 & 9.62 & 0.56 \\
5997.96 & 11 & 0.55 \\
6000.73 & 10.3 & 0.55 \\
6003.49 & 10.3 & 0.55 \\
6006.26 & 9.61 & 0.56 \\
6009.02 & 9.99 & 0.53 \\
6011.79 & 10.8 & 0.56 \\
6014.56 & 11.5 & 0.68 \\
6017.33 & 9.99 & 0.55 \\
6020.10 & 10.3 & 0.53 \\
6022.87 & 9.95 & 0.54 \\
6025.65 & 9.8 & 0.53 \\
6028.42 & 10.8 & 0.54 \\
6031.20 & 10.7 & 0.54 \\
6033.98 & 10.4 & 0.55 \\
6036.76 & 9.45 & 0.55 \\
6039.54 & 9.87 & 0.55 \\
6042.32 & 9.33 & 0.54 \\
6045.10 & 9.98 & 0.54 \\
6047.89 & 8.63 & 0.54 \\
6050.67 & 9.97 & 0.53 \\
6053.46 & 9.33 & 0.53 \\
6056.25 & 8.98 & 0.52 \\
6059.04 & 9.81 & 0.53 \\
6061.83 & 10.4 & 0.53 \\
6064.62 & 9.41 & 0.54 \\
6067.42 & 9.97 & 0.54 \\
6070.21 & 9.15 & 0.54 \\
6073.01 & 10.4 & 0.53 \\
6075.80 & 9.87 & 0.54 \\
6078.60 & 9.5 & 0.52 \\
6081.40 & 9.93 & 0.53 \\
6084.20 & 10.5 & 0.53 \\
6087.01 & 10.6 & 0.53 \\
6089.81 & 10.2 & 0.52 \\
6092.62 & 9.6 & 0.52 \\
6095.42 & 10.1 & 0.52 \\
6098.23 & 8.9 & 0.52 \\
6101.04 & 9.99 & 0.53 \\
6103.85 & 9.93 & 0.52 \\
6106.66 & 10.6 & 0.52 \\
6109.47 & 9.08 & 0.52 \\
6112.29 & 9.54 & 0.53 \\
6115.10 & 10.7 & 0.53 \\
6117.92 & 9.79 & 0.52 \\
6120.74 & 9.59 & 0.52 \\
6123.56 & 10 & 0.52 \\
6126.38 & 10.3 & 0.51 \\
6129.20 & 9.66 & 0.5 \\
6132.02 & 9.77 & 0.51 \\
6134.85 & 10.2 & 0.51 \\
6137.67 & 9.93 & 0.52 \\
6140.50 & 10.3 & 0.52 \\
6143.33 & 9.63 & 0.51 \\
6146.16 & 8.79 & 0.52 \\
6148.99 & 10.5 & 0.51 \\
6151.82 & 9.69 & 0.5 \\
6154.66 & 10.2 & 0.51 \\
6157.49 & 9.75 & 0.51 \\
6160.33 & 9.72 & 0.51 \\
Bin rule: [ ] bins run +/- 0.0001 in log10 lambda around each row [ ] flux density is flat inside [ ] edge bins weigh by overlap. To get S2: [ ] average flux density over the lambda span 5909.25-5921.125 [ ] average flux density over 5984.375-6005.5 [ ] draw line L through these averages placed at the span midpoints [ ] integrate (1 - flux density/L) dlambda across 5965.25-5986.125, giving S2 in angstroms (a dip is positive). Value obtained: 1.0 angstroms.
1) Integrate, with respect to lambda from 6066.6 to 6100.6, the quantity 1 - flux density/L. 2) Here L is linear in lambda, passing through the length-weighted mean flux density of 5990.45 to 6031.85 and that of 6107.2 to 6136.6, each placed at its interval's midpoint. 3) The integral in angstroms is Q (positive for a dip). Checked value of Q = 0.48 angstroms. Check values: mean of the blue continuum 10.3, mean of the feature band 9.9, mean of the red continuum 9.89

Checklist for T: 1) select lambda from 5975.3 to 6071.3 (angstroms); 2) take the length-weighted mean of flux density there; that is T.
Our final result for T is 9.96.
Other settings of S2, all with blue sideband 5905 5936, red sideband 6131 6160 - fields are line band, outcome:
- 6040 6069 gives 1.2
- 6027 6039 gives -0.3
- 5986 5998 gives -0.1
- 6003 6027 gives -0.5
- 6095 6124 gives 0.3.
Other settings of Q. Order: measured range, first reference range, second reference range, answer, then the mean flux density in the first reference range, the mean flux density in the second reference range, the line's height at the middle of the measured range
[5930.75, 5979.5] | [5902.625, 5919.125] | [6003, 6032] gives 1.2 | 10.3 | 10.3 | 10.3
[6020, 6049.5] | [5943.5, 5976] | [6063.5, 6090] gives 0.4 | 10.3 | 9.95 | 10.1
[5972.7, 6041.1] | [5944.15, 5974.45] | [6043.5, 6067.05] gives -1.5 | 10.3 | 9.58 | 9.93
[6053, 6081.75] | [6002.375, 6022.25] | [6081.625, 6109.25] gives 1.2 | 10.3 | 10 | 10.1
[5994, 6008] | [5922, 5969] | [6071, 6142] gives -0.2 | 10.1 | 9.95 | 10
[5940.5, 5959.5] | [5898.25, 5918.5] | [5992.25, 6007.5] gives -0.5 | 10.2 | 10.2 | 10.2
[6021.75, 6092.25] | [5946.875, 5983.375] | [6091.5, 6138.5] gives 0.6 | 10.1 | 9.87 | 9.95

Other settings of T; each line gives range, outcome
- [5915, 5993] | 10.1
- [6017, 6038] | 10.2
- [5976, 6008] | 10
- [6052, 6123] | 9.84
